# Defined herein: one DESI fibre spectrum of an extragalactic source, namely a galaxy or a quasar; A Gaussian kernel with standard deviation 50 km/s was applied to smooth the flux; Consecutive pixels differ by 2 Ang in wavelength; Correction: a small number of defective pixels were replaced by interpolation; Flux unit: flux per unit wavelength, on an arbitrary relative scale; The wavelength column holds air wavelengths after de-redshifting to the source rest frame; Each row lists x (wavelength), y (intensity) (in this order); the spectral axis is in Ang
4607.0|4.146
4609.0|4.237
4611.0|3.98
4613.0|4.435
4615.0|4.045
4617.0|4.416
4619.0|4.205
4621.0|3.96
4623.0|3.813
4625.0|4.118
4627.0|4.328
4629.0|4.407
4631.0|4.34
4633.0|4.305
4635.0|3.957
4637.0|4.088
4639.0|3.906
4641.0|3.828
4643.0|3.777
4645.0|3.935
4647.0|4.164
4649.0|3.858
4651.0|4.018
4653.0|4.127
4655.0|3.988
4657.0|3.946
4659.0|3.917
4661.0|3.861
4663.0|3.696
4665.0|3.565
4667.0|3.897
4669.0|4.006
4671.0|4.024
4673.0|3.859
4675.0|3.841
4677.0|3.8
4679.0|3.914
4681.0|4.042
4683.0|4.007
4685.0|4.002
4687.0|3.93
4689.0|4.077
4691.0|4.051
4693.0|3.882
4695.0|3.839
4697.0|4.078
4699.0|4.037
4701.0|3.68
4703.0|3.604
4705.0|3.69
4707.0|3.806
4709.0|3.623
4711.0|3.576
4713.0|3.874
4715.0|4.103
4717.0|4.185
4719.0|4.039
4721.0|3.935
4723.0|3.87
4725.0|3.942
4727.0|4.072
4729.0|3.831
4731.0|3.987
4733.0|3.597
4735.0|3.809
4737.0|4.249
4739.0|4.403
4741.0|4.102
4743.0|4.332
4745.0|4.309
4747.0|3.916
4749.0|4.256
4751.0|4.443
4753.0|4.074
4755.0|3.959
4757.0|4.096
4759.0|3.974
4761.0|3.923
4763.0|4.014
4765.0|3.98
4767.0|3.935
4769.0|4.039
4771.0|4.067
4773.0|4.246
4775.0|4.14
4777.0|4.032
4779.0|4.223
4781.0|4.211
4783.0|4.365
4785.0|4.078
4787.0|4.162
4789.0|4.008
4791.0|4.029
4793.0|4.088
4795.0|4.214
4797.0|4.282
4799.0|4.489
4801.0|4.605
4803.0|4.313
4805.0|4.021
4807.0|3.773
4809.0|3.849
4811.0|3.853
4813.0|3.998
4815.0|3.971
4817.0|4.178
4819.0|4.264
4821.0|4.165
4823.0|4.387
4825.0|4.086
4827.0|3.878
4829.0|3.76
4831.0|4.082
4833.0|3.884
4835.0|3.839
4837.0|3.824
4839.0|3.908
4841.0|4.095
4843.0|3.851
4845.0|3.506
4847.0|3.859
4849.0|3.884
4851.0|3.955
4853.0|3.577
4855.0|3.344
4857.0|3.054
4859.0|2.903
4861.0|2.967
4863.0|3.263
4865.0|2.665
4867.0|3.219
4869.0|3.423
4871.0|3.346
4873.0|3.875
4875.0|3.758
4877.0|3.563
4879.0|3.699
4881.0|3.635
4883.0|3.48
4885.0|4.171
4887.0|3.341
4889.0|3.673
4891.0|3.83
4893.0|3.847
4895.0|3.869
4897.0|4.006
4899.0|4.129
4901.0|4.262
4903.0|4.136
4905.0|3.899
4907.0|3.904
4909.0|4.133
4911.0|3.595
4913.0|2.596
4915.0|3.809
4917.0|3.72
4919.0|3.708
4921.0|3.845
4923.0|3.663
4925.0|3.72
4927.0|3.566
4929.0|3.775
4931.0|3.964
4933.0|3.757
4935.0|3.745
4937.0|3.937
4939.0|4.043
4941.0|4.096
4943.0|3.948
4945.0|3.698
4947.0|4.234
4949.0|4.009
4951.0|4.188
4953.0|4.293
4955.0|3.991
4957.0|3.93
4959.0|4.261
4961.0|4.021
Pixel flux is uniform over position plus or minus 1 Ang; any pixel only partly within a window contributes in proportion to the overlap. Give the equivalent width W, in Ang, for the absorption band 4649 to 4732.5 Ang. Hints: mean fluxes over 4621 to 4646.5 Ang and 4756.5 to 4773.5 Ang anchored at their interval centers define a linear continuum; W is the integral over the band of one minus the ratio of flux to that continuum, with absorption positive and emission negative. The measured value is 2.9 Ang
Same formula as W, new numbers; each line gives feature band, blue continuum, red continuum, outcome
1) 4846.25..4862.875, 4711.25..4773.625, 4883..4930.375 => 1.9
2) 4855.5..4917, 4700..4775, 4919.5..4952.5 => 4.9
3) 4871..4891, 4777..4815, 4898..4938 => 1.1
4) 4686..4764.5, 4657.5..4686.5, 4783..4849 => -0.6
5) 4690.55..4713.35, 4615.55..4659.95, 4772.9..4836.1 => 1.5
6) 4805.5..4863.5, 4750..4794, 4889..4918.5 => 2.5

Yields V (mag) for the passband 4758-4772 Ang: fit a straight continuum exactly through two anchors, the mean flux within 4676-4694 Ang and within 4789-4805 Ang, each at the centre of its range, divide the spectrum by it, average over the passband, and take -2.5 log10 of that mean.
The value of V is 0.05 mag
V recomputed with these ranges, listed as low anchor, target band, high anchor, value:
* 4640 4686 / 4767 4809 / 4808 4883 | -0.10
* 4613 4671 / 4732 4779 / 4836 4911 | -0.06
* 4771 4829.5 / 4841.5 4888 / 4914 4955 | 0.15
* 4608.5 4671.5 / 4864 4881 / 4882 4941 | 0.11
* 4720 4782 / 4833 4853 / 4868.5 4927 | 0.01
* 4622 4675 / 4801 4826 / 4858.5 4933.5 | -0.09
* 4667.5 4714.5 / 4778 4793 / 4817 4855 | -0.06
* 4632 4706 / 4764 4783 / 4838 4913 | -0.09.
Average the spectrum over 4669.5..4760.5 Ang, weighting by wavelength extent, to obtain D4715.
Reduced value 3.97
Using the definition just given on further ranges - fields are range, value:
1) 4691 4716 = 3.83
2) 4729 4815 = 4.1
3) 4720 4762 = 4.05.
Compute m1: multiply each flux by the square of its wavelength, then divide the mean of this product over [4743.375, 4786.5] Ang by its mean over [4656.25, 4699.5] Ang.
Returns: 1.1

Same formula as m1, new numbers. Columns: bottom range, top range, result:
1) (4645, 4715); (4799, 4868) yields 1.04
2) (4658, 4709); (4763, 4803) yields 1.12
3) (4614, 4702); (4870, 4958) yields 1.07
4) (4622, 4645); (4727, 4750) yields 1.05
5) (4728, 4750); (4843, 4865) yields 0.88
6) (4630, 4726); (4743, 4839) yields 1.09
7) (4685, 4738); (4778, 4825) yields 1.11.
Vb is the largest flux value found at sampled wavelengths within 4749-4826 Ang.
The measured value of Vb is 4.605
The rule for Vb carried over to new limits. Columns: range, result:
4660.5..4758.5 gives 4.443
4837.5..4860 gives 4.095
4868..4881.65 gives 3.875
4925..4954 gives 4.293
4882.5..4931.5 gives 4.262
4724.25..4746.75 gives 4.403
